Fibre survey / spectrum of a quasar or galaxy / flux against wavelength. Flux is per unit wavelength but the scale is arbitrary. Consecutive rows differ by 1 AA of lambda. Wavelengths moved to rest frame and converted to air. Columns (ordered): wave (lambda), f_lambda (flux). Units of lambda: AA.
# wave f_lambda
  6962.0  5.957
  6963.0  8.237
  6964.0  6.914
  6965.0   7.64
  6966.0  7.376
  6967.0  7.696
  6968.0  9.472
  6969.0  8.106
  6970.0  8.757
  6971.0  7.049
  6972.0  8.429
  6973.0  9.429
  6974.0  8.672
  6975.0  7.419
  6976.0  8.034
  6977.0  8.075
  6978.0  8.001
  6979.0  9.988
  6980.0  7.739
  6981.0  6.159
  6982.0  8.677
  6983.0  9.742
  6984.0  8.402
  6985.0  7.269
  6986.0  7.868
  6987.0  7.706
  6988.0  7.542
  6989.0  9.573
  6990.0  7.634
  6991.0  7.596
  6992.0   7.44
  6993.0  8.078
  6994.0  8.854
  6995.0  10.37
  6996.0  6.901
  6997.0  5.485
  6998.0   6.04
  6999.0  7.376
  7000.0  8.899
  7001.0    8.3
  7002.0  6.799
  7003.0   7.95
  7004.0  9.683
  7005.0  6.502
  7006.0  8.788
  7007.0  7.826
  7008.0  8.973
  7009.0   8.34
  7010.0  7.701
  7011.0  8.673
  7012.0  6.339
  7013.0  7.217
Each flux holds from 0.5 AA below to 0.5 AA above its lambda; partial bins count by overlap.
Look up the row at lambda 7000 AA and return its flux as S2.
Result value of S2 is 8.899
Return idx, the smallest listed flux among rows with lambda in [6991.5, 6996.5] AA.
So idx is 6.901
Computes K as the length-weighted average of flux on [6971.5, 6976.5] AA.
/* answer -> 8.4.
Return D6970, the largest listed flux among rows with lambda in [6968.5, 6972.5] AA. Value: 8.757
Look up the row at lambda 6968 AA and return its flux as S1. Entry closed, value 9.472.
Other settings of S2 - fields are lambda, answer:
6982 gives 8.677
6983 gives 9.742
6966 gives 7.376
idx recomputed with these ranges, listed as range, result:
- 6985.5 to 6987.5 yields 7.706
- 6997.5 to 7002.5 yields 6.04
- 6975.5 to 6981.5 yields 6.159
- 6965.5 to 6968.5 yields 7.376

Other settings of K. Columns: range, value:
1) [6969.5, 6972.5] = 8.08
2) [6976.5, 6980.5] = 8.45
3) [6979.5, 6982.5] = 7.52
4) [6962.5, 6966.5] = 7.54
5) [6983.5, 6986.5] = 7.85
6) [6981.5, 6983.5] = 9.21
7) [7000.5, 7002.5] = 7.55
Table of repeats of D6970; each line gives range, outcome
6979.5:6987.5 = 9.742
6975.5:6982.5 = 9.988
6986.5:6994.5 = 9.573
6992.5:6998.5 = 10.37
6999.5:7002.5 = 8.899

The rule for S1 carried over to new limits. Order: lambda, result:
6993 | 8.078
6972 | 8.429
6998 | 6.04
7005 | 6.502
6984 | 8.402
